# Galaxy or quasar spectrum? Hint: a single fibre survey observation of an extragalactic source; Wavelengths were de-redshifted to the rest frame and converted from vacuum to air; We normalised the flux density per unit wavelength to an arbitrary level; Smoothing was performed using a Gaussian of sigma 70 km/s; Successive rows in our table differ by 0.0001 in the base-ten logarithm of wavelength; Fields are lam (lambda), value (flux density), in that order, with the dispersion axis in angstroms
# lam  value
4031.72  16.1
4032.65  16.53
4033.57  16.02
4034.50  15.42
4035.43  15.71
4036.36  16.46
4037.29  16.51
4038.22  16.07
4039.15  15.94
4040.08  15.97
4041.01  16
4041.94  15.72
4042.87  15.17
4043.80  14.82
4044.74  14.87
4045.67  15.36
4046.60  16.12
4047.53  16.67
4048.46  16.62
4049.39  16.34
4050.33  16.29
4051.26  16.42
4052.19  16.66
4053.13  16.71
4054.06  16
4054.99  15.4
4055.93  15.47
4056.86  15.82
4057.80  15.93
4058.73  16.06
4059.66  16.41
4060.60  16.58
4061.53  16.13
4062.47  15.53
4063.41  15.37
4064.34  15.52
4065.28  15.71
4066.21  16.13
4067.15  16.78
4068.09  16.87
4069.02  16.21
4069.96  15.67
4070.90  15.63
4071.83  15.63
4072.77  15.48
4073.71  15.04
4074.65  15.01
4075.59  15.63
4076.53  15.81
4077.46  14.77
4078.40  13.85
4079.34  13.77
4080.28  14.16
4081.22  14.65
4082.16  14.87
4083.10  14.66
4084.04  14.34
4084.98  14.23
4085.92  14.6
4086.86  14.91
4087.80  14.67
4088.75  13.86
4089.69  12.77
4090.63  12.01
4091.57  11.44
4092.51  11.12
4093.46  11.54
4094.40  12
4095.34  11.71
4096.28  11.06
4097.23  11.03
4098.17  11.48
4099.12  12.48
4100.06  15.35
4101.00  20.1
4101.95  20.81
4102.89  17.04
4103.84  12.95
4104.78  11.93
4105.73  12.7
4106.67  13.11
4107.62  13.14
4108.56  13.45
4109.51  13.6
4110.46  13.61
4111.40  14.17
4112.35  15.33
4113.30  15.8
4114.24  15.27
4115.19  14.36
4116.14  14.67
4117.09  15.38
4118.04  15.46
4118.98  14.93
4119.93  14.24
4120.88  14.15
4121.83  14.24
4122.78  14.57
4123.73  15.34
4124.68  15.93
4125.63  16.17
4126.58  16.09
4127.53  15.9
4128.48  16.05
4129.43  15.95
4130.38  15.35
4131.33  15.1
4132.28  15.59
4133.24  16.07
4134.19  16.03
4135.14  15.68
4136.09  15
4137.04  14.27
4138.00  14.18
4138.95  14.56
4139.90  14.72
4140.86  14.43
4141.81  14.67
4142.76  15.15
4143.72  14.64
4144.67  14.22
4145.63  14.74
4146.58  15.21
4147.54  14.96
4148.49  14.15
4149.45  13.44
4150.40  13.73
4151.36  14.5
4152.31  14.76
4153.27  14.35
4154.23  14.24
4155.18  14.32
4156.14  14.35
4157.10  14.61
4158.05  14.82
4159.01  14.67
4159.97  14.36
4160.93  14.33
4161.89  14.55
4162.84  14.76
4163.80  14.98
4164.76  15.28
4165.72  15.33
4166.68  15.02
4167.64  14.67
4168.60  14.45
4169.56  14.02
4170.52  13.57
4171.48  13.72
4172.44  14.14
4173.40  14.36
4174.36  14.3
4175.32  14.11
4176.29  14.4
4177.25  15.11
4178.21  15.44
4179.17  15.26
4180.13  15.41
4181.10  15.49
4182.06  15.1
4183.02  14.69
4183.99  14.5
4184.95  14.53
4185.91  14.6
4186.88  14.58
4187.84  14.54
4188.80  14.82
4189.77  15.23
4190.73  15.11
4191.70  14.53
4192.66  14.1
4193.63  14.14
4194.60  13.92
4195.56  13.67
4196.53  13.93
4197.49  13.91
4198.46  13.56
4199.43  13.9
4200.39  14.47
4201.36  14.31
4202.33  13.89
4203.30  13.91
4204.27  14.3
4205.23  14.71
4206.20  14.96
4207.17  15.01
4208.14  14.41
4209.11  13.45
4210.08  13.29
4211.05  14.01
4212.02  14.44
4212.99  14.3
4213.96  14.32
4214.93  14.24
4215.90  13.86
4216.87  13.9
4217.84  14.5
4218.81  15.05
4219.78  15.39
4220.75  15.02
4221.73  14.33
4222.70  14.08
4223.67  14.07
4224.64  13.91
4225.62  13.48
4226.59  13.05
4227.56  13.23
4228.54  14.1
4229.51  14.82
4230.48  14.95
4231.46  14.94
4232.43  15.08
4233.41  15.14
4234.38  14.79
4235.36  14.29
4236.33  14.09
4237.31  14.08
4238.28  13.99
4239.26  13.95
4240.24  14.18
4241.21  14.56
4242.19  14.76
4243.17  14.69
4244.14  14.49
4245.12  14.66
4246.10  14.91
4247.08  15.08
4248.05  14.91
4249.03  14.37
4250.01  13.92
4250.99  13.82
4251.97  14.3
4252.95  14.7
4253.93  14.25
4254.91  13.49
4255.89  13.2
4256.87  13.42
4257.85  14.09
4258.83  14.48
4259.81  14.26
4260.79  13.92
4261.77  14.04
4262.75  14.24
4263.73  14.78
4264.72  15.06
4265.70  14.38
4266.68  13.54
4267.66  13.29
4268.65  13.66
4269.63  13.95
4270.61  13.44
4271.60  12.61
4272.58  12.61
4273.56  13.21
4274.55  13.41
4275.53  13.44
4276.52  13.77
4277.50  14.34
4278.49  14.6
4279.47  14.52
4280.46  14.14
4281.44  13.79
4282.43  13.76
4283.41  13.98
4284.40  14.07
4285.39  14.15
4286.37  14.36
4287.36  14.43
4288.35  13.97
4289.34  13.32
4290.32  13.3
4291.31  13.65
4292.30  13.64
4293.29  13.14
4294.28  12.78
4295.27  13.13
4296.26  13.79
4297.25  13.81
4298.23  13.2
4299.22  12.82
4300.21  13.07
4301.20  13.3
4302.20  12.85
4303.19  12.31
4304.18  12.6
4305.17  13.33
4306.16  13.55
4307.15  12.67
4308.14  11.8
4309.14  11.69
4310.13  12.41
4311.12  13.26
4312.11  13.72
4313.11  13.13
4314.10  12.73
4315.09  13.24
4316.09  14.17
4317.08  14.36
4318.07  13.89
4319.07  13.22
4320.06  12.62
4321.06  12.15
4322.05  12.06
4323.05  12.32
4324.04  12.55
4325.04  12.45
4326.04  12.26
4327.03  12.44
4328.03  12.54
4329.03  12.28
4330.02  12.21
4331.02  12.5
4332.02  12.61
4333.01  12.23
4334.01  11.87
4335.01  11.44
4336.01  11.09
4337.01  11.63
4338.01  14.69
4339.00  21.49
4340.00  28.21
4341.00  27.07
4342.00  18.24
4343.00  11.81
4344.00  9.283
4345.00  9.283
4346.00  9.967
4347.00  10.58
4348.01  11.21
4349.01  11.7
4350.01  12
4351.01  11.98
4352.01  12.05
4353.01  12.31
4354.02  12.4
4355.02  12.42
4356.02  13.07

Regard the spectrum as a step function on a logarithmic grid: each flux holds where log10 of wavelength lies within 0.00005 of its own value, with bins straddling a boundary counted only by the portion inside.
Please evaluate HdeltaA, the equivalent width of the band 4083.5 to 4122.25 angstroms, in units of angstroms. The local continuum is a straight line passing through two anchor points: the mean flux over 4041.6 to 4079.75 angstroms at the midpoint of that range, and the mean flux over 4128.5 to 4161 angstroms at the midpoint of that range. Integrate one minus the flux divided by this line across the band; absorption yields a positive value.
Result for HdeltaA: 3.4 angstroms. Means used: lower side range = 15.8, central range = 13.9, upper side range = 14.8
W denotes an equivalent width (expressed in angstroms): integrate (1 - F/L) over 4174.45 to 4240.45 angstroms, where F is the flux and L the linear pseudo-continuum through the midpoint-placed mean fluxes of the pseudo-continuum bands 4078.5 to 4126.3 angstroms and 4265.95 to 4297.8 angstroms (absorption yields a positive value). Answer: -2.5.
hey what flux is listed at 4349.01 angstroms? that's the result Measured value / 11.7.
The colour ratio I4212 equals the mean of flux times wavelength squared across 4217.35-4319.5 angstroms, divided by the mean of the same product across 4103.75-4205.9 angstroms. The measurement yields 1.00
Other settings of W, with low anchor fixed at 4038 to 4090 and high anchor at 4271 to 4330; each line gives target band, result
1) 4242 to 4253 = -0.6 angstroms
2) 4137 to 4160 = 0.3 angstroms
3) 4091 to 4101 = 1.9 angstroms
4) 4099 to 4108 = 0.0 angstroms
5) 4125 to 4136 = -0.7 angstroms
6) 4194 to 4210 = 0.1 angstroms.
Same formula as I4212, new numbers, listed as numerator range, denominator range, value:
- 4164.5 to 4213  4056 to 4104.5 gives 1.03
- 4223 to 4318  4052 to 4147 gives 1.01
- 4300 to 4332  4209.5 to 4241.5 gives 0.93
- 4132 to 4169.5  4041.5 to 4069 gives 0.96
